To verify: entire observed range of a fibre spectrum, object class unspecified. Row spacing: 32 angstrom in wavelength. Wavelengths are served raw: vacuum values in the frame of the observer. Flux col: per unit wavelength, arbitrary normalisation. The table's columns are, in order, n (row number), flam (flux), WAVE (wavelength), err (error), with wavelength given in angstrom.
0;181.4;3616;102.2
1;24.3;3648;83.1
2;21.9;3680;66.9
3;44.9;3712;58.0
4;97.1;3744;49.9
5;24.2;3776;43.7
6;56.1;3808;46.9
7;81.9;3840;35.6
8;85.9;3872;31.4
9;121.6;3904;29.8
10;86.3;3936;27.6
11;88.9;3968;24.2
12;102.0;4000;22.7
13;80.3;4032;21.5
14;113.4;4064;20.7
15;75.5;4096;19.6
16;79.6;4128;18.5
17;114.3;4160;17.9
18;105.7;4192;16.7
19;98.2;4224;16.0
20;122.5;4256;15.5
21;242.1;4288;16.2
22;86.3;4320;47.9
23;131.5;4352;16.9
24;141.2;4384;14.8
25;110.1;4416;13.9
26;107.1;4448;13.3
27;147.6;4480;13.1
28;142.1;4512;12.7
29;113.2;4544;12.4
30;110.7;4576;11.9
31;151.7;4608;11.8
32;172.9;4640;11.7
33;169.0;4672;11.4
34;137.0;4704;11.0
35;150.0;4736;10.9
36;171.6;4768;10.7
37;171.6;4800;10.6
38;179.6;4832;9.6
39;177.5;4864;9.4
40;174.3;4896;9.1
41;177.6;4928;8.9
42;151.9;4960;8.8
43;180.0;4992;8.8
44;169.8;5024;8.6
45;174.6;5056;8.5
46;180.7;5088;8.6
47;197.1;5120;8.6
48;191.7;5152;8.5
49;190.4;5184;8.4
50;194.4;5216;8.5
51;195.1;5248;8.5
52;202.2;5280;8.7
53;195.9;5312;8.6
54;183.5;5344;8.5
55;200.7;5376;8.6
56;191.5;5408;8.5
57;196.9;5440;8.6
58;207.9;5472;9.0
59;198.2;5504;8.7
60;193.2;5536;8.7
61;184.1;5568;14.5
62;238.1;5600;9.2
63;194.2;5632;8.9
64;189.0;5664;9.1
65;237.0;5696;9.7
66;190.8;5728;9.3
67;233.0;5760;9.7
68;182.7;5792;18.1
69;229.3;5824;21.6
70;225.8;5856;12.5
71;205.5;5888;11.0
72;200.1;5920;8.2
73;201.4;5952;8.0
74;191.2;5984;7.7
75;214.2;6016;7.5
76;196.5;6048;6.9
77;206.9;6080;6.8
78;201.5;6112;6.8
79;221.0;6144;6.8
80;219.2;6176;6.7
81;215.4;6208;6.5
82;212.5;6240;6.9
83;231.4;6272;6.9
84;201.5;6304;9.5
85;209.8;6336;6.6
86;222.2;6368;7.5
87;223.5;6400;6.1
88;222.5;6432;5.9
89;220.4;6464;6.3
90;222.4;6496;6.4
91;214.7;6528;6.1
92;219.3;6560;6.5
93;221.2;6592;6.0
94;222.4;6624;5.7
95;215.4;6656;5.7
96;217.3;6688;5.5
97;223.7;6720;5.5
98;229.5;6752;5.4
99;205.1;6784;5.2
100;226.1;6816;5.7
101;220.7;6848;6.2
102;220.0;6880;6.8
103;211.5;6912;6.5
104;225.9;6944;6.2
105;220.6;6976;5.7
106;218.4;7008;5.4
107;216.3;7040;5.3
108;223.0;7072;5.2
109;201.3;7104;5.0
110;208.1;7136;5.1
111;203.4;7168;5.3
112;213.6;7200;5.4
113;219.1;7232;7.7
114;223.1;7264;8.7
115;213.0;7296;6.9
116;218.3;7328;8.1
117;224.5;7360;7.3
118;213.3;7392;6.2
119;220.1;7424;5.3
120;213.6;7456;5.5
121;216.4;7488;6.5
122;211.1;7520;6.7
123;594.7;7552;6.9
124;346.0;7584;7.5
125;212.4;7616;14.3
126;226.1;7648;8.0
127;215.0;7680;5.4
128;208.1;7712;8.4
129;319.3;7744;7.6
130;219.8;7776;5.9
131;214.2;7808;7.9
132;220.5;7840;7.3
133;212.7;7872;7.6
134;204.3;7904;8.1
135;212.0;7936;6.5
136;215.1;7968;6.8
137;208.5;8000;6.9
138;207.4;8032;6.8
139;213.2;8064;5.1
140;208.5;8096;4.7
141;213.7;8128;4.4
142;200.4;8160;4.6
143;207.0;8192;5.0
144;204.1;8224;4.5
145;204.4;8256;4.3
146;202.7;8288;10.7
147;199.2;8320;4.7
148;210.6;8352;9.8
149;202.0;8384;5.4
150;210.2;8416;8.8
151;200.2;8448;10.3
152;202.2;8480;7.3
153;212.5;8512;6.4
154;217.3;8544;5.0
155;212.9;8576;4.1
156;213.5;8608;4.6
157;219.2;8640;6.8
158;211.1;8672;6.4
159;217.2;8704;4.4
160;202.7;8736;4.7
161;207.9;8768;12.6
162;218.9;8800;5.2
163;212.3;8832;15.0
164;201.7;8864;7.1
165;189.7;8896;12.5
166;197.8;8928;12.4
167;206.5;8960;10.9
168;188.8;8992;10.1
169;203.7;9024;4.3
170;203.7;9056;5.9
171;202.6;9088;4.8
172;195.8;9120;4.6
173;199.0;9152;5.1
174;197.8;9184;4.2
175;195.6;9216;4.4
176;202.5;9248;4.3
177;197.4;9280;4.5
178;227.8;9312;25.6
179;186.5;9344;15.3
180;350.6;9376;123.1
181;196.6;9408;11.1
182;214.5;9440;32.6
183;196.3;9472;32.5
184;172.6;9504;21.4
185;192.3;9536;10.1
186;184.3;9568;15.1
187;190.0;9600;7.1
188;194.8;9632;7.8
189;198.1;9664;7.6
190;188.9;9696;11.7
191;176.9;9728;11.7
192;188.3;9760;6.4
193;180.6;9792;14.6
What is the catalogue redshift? 0.15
